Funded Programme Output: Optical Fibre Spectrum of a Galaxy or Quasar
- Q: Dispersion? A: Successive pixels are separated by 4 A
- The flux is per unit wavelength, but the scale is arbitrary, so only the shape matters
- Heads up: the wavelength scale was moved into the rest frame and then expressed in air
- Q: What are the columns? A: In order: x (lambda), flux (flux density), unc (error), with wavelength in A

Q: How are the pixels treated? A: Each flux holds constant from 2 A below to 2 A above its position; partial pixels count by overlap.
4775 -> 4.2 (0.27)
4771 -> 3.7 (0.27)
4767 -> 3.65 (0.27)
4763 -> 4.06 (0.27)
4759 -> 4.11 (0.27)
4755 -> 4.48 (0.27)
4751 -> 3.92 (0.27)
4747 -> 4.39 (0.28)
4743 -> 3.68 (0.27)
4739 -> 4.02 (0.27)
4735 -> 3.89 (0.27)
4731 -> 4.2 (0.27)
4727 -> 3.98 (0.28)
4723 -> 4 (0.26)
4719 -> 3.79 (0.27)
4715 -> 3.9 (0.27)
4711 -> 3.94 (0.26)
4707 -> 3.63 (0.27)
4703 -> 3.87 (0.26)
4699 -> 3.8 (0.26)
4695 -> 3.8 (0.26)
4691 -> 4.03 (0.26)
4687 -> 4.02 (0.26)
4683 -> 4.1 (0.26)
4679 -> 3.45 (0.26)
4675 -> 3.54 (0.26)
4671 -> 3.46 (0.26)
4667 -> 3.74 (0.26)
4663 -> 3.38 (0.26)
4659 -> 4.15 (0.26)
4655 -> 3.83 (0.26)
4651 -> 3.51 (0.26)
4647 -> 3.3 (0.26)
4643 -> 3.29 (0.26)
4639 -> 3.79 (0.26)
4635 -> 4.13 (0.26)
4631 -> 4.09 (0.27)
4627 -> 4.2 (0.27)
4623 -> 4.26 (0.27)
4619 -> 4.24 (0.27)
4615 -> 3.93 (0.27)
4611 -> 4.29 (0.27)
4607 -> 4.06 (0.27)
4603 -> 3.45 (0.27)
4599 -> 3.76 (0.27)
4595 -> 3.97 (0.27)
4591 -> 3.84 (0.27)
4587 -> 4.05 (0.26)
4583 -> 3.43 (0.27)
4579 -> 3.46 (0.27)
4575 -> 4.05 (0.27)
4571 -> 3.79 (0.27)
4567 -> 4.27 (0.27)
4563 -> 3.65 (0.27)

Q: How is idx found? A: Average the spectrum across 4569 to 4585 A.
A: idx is 3.68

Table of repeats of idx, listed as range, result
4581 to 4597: 3.82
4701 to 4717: 3.83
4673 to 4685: 3.7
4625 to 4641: 4.05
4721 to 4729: 3.99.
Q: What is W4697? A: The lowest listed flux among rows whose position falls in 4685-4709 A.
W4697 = 3.63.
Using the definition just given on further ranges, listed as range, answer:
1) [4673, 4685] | 3.45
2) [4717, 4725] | 3.79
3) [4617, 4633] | 4.09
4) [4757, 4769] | 3.65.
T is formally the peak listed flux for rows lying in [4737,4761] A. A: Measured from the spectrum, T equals 4.48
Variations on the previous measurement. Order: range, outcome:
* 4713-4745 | 4.2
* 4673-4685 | 4.1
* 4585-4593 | 4.05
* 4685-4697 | 4.03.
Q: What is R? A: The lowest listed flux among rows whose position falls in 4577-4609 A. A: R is 3.43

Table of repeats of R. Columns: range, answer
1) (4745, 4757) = 3.92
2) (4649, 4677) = 3.38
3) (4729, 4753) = 3.68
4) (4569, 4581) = 3.46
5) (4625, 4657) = 3.29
